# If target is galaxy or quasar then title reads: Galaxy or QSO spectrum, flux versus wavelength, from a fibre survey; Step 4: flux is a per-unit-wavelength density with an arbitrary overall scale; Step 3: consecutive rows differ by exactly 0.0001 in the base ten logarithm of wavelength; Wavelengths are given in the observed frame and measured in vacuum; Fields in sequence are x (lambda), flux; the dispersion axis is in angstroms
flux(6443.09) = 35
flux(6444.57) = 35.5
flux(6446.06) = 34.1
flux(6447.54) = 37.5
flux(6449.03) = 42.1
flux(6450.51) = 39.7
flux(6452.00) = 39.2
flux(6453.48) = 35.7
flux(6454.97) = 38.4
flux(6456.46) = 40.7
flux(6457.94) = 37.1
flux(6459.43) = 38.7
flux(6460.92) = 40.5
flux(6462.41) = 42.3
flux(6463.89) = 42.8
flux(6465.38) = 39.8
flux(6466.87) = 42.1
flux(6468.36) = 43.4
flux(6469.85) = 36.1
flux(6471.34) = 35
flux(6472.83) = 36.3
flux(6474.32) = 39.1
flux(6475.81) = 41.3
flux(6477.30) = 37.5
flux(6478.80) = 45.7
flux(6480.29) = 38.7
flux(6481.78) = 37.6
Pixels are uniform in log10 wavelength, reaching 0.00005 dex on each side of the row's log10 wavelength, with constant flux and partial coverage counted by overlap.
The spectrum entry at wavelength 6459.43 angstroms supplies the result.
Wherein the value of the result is 38.7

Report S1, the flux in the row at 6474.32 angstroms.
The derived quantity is 39.1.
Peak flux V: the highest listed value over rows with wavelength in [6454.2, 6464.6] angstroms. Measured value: 42.8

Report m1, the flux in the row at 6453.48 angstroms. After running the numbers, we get 35.7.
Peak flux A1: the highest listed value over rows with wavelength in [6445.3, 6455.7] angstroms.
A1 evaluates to 42.1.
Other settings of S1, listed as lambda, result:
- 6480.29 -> 38.7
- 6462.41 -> 42.3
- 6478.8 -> 45.7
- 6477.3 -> 37.5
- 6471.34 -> 35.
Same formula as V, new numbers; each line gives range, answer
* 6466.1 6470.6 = 43.4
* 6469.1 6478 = 41.3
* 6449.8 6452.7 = 39.7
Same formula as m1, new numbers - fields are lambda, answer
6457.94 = 37.1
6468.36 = 43.4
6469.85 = 36.1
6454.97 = 38.4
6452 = 39.2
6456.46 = 40.7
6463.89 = 42.8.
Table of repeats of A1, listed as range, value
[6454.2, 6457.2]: 40.7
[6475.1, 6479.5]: 45.7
